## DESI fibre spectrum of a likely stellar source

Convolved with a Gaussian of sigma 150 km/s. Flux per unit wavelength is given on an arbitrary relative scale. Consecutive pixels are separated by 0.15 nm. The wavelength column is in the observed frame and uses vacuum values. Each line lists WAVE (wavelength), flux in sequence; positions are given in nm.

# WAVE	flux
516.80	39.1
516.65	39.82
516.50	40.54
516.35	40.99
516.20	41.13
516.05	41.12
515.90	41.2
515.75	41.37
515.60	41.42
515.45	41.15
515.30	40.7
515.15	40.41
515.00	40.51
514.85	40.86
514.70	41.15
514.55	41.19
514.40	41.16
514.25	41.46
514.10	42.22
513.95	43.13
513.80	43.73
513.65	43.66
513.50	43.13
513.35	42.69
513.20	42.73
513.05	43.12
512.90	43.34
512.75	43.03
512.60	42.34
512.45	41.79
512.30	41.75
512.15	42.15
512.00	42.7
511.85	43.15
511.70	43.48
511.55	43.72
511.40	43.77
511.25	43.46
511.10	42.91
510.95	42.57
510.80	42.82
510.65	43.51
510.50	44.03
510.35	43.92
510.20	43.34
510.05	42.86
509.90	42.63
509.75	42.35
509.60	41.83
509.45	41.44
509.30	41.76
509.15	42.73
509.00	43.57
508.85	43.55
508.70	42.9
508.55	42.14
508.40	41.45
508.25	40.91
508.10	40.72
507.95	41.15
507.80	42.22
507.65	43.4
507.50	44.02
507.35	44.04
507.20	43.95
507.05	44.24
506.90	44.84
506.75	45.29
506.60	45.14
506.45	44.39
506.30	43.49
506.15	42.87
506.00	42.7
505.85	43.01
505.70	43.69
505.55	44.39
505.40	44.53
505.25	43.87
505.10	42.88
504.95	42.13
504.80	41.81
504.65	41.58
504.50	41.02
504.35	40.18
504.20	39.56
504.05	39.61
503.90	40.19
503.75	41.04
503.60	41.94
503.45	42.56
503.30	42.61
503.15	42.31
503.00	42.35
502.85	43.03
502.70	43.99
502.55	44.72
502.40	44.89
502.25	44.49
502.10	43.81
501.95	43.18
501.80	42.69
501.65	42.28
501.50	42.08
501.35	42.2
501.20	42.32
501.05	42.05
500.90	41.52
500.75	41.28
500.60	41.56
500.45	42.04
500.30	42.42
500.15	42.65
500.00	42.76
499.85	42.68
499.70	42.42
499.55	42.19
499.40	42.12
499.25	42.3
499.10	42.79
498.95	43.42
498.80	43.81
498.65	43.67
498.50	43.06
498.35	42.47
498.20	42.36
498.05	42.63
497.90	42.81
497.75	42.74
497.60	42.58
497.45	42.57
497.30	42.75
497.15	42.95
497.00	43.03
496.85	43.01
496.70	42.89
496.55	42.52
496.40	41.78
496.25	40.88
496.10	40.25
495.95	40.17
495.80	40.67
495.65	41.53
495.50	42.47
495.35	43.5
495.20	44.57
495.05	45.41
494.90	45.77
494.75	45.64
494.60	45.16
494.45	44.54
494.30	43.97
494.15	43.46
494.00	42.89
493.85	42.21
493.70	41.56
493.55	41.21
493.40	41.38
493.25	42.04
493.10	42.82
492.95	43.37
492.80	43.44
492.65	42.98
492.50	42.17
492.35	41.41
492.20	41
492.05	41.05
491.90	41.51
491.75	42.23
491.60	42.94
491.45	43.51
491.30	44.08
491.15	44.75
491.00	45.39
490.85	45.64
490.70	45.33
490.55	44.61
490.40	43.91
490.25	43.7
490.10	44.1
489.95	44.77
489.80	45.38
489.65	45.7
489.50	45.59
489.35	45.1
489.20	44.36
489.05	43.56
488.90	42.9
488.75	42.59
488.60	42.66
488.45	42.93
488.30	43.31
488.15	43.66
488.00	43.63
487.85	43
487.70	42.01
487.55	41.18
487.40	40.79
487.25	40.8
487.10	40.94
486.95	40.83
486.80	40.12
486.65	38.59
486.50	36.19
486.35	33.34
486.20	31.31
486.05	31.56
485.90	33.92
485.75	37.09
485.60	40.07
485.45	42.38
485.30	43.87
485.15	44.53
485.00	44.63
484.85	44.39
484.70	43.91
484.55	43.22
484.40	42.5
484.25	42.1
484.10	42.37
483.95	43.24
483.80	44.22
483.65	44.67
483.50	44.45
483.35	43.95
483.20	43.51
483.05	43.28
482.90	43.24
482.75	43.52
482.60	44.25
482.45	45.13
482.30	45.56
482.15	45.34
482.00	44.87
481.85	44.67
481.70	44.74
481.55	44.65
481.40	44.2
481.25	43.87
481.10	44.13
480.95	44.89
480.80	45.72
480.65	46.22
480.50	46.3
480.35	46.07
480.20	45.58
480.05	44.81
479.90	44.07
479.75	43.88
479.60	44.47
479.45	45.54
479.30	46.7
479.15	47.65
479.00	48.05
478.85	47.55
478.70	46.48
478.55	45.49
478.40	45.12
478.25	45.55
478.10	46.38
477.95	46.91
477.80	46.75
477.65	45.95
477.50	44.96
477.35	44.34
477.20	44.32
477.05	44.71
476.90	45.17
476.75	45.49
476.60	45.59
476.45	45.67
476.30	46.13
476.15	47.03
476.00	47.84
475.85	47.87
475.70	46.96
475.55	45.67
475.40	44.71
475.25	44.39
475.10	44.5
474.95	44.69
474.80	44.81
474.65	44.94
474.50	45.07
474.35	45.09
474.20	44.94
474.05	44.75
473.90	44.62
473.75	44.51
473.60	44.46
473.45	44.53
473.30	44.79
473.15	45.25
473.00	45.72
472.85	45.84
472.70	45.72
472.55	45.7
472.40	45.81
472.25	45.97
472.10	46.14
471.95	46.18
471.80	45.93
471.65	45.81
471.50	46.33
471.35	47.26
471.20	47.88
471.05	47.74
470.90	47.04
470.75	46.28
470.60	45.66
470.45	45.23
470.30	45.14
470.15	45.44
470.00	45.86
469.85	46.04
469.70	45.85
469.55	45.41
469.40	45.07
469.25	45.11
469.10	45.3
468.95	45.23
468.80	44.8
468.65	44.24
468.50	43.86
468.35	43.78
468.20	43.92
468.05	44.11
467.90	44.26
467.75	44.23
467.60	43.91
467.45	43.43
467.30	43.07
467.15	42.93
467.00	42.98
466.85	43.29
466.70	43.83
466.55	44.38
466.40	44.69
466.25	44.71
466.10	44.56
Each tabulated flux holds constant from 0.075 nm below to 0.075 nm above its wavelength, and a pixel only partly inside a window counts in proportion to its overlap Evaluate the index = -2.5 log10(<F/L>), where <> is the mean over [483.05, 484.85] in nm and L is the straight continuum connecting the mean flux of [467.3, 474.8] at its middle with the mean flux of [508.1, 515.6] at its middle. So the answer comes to 0.022 mag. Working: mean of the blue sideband 45.3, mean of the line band 43.5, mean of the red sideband 42.4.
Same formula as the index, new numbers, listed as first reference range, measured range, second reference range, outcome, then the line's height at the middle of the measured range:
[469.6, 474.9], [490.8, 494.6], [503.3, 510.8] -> 0.03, 43.9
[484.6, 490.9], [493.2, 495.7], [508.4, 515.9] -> -0.03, 42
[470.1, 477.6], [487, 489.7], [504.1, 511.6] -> 0.04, 44.5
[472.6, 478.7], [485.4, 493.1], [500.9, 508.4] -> 0.06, 44.2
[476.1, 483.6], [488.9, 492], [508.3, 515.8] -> 0.00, 44.3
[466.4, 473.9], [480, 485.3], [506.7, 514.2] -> 0.00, 44.4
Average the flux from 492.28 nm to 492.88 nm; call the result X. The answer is 42.5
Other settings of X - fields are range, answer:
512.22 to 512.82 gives 42.2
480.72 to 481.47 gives 44.6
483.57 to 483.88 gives 44.4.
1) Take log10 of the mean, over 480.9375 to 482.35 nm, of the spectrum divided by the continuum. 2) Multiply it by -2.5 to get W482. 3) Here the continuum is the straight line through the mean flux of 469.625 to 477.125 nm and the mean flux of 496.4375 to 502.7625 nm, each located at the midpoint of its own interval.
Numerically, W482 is 0.00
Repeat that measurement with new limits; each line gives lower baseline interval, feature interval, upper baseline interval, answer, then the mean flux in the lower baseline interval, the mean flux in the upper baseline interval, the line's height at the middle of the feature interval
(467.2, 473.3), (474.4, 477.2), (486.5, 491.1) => -0.02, 45.4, 43.1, 44.7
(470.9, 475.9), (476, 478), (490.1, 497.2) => -0.01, 45.6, 43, 45.1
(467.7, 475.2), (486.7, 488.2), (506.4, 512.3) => 0.07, 45.3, 43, 44.4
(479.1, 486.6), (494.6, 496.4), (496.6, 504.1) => 0.00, 43.1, 42.6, 42.7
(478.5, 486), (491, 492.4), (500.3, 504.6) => 0.01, 44.2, 42.2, 43.2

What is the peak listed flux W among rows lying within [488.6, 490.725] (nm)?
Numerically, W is 45.7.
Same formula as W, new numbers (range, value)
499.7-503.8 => 44.89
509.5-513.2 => 44.03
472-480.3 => 48.05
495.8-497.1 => 43.03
